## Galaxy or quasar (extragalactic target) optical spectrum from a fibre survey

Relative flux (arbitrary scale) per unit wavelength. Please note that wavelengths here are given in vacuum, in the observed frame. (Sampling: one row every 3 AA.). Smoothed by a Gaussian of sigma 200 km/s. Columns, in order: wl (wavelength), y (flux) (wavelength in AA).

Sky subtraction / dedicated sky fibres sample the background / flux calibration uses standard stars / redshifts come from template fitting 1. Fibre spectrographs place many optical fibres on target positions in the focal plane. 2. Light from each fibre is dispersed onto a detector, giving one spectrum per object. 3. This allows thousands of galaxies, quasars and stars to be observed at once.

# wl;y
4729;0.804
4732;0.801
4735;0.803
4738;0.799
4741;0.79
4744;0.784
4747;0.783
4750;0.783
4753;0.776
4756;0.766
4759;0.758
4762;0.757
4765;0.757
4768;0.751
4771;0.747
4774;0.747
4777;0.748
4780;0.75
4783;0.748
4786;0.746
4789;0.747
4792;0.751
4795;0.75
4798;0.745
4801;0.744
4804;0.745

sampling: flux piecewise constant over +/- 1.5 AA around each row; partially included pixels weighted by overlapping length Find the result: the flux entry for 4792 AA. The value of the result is 0.751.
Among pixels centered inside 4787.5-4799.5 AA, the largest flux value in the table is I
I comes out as 0.751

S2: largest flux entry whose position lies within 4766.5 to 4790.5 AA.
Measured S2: 0.751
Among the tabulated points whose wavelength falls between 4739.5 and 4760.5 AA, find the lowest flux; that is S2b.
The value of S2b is 0.758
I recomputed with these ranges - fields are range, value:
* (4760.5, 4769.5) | 0.757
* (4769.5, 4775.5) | 0.747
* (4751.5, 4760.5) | 0.776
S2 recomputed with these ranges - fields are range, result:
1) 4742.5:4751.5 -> 0.784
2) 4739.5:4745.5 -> 0.79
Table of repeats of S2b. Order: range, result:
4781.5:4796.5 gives 0.746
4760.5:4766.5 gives 0.757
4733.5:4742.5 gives 0.79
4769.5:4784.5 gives 0.747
